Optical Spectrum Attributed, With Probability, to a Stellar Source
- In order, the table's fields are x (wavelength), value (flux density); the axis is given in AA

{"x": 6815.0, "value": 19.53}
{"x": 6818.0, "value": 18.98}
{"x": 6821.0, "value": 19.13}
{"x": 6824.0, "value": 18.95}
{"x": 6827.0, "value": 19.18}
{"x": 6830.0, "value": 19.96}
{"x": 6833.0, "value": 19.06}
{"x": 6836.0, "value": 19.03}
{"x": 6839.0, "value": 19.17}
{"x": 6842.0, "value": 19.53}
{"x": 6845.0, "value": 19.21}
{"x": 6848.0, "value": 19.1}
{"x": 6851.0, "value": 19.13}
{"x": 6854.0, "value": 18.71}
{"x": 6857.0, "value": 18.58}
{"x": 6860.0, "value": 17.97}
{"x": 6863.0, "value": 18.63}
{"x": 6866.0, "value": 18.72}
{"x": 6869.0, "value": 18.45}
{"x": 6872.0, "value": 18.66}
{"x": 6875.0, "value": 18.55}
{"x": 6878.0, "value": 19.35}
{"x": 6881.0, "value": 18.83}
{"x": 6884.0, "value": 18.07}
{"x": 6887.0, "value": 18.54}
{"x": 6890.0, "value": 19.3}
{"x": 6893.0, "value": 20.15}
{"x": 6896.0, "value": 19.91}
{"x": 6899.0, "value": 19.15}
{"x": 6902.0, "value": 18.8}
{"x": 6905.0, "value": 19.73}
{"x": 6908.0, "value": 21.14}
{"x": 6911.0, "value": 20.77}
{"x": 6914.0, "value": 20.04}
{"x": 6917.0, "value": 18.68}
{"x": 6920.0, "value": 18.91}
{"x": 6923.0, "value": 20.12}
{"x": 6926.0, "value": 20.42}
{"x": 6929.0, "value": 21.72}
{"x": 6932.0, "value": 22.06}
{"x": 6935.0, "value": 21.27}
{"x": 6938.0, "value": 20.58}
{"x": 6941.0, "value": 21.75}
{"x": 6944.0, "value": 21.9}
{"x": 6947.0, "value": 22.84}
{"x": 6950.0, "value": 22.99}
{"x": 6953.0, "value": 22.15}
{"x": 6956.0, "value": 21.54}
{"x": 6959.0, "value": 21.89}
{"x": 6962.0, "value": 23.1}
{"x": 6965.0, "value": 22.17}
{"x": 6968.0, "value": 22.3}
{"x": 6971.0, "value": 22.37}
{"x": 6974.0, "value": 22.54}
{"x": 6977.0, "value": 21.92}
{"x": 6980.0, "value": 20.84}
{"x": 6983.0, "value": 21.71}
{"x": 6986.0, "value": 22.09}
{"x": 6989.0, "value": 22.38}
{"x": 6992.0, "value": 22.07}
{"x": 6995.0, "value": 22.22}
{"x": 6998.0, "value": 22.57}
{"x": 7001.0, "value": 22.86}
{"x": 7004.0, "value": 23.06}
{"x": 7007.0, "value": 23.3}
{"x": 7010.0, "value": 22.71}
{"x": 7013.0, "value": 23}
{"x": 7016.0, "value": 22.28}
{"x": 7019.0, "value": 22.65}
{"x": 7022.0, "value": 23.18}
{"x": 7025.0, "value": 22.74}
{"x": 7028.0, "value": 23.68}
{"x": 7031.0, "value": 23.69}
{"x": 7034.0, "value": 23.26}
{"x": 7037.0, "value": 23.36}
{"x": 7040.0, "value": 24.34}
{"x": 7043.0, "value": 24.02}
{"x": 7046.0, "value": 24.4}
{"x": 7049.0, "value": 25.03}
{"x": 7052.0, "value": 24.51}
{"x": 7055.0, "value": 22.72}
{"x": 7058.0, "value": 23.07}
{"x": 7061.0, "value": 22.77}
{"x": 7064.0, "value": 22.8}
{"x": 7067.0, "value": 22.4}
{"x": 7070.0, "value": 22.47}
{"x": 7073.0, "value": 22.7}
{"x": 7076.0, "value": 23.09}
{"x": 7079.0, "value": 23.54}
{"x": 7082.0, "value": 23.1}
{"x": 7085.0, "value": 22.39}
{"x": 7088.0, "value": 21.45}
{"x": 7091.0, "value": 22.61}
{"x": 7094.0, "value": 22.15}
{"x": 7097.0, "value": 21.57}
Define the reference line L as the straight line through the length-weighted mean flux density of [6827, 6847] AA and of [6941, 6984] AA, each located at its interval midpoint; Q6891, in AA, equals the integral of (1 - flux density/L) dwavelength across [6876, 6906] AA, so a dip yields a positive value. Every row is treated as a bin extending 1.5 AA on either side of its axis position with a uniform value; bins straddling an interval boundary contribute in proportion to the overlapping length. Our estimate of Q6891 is 2.0 AA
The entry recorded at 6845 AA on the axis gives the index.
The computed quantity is 19.21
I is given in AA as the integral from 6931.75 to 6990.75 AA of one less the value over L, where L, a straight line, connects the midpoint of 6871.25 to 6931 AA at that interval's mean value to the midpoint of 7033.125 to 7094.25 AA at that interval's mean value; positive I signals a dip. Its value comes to -3.2 AA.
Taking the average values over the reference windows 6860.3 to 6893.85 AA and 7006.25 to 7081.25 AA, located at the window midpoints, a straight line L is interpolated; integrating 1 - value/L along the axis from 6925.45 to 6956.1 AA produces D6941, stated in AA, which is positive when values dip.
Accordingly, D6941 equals -1.9 AA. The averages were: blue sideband 18.8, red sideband 23.3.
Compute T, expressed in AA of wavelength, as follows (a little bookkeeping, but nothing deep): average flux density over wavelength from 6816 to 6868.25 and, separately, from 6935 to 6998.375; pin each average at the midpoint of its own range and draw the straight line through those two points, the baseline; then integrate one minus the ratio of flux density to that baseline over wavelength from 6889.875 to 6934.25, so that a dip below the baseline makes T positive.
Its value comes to 1.3 AA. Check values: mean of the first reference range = 19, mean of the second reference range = 22.1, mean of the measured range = 20.1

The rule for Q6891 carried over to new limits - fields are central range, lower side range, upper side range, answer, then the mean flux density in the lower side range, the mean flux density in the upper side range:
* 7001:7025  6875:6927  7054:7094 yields -1.5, 19.5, 22.7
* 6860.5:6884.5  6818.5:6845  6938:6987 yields 1.8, 19.2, 22.1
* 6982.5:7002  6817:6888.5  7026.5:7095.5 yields -0.5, 18.9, 23.2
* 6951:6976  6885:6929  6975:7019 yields -1.0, 19.7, 22.4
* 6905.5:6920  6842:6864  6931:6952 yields 0.6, 18.8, 21.9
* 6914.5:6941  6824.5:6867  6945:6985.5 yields 0.8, 19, 22.2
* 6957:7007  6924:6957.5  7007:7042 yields 0.4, 21.7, 23.2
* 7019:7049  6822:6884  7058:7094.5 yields -2.3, 18.9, 22.7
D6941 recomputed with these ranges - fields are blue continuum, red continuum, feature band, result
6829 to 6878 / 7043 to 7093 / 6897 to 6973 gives -2.3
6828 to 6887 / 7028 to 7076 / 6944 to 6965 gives -1.2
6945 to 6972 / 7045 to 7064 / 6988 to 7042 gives 0.3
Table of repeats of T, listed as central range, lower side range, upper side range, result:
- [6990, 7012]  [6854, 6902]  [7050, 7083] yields -1.1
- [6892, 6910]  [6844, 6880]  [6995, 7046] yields 0.0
